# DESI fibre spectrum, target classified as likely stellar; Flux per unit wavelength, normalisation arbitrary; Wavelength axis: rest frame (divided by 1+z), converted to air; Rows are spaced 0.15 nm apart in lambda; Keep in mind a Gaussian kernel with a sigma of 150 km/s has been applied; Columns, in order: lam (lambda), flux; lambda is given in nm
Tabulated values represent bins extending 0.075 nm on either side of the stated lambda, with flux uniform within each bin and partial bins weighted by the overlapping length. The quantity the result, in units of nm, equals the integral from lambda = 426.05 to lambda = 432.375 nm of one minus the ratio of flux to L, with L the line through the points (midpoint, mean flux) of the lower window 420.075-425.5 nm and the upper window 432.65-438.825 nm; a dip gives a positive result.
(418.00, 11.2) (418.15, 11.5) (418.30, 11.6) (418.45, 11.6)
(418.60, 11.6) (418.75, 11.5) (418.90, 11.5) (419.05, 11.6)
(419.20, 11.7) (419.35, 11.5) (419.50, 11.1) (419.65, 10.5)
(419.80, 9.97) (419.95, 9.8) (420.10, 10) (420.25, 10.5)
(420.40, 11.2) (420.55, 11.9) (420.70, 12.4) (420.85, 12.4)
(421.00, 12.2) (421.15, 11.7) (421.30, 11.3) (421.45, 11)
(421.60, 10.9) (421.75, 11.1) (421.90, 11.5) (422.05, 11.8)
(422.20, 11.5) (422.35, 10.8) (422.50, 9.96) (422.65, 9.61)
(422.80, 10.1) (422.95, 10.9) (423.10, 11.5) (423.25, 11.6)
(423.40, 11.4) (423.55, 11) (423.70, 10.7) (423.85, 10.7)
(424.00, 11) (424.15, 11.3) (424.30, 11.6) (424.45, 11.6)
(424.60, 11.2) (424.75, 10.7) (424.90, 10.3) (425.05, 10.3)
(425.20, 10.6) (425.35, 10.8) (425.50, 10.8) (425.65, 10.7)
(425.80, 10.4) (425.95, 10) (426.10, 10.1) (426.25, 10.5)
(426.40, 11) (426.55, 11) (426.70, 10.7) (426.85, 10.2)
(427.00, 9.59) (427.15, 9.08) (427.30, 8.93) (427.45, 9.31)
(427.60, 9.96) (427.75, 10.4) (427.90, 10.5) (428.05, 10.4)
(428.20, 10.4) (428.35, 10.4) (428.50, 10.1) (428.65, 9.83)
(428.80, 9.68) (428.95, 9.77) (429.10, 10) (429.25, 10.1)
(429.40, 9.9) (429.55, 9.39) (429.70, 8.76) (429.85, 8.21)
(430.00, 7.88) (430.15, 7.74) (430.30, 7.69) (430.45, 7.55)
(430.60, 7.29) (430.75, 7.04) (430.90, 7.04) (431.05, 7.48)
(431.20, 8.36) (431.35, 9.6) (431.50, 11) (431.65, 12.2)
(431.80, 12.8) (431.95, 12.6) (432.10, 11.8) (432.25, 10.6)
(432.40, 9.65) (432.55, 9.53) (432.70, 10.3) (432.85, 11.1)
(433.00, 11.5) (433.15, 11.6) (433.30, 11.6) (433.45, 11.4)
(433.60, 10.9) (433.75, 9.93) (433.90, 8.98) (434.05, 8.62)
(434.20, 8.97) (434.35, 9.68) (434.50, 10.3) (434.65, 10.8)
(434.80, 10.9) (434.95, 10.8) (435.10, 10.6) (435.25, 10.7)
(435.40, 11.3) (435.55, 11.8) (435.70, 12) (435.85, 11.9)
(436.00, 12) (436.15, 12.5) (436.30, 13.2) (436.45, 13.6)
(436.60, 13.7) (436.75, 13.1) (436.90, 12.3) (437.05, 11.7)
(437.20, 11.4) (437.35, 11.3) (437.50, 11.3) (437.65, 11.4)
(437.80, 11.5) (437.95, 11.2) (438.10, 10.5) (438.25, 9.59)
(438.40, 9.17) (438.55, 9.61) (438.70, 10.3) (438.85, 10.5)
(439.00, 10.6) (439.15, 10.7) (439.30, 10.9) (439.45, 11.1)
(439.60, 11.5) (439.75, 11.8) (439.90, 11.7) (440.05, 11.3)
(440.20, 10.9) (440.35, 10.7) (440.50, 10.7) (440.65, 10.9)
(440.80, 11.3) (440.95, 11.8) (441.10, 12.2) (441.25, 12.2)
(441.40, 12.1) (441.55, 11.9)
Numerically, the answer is 0.80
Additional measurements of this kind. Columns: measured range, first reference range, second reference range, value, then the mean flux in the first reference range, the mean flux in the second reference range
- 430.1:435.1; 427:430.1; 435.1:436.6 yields 0.492 nm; 9.63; 12.1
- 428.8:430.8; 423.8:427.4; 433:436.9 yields 0.411 nm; 10.5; 11.3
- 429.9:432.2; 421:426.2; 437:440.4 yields 0.357 nm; 10.9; 10.9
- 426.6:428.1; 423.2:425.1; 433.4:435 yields 0.114 nm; 11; 10.1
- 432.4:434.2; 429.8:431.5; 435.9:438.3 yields -0.159 nm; 7.94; 11.9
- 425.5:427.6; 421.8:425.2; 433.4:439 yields 0.161 nm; 11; 11.1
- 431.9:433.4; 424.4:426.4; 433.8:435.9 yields -0.068 nm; 10.6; 10.5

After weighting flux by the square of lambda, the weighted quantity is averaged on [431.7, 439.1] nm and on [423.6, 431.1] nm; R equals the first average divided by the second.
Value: 1.17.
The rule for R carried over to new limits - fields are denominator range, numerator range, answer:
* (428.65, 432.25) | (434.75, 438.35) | 1.28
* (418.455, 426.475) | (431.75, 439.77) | 1.07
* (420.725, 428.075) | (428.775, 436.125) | 0.97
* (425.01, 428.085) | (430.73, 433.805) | 1.05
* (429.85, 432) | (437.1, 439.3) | 1.23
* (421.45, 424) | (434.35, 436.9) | 1.14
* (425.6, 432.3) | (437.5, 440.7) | 1.16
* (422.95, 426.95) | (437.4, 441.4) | 1.09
